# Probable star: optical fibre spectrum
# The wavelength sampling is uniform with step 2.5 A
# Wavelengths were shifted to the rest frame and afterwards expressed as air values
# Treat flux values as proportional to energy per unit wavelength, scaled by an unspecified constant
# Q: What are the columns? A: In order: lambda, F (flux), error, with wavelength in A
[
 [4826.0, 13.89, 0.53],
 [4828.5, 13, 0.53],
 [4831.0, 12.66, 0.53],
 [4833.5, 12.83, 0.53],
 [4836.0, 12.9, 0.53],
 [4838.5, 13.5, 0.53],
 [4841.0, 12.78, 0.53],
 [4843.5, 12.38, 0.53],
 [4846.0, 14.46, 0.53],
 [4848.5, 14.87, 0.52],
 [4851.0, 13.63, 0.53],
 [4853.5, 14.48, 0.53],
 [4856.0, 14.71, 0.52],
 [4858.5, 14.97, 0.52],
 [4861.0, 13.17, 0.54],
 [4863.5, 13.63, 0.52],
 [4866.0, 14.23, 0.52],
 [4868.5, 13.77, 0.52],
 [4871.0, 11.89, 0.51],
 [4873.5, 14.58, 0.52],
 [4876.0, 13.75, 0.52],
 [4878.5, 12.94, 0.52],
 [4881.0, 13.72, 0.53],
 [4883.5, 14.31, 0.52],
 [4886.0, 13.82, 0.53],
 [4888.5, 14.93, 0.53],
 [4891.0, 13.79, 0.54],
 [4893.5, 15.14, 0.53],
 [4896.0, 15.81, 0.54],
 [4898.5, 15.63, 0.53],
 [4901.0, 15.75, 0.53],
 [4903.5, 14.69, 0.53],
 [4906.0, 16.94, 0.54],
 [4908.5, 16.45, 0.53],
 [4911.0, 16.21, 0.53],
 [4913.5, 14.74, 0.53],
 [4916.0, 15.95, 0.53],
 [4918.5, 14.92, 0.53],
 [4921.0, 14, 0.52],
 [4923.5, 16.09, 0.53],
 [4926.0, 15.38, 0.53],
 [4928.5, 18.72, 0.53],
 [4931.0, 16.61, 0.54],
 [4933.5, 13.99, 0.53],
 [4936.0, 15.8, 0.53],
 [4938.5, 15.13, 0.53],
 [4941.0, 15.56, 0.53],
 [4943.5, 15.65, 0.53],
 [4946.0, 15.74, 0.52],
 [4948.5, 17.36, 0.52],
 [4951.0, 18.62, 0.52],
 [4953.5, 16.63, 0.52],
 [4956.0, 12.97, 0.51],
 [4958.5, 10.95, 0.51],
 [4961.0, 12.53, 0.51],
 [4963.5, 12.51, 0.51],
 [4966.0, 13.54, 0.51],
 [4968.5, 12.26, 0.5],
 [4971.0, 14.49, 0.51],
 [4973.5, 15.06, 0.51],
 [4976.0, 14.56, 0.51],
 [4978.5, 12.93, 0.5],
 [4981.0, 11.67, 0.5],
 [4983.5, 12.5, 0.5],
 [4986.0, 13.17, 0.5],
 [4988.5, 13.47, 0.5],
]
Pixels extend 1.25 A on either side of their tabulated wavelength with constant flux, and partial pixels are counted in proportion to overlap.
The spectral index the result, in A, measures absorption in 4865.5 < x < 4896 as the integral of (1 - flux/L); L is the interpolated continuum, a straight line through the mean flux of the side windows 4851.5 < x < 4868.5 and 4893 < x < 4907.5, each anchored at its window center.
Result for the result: 1.99 A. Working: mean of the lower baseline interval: 14.1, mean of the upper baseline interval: 15.7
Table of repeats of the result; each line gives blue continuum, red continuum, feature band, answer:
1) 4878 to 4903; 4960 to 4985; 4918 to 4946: -3.5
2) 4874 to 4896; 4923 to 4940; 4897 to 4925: -0.8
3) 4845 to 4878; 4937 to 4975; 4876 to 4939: -4.1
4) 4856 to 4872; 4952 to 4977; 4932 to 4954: -3.9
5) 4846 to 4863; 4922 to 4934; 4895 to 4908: -0.2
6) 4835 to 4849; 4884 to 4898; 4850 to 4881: 0.5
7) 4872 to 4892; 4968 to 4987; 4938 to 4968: -2.6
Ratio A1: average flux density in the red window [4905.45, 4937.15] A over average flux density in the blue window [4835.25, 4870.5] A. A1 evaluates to 1.15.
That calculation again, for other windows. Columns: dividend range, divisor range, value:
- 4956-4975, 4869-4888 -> 0.96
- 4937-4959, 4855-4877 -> 1.12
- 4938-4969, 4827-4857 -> 1.08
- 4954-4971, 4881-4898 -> 0.88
